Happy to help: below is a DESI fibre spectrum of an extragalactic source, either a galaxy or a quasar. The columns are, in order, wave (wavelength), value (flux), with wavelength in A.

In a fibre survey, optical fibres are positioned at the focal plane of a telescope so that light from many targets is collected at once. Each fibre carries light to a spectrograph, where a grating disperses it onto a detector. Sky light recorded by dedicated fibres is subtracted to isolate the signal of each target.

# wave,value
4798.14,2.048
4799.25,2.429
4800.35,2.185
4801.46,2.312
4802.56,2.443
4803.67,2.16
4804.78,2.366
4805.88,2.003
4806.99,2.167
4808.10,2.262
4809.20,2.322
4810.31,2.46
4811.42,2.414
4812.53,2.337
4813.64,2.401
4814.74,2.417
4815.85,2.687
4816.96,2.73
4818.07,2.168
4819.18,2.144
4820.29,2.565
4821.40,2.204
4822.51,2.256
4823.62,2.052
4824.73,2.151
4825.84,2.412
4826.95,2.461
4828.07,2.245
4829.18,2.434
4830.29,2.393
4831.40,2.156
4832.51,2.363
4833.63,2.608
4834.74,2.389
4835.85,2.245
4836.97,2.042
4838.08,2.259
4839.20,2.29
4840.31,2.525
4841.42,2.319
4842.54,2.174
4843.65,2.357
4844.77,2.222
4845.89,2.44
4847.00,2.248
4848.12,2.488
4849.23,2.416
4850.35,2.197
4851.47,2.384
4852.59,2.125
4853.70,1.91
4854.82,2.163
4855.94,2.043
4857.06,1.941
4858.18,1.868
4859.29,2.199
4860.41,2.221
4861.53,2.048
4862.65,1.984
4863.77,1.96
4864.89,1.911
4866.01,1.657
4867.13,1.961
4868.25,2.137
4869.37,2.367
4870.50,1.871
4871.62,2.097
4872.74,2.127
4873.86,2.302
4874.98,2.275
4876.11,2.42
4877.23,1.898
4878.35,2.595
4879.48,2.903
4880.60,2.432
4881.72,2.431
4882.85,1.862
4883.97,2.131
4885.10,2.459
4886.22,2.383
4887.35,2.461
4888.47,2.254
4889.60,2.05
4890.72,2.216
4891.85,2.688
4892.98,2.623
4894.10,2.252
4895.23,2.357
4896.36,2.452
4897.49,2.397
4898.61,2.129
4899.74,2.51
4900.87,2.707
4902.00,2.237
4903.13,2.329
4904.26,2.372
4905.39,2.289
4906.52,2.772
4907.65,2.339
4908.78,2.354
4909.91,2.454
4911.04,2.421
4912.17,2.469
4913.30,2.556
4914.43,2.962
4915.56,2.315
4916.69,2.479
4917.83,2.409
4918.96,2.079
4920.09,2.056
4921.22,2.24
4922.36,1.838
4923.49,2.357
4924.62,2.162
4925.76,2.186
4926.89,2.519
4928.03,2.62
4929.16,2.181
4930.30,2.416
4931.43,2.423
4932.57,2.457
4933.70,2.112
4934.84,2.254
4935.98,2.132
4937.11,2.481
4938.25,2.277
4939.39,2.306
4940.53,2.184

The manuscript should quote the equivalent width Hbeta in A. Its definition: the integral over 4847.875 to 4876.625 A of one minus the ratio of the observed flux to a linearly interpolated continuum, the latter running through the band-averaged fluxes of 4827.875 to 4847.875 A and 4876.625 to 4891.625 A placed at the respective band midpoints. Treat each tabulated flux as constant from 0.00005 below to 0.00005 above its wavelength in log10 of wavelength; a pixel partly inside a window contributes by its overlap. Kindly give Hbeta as 2.6 A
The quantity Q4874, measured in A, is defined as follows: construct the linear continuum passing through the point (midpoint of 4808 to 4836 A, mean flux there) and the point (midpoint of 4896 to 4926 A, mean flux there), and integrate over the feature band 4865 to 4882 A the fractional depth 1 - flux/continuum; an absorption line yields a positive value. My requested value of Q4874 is 1.0 A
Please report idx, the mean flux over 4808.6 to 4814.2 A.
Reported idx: 2.39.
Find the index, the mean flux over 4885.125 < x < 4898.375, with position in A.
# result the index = 2.37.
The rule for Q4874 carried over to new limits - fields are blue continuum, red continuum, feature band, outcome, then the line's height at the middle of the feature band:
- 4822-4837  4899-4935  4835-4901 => 2.7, 2.34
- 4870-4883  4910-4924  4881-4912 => -0.7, 2.32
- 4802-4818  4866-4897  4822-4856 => 0.7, 2.33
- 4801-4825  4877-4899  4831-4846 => 0.1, 2.33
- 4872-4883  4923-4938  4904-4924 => -0.4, 2.33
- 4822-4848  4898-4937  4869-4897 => 0.3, 2.34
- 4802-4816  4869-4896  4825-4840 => 0.0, 2.33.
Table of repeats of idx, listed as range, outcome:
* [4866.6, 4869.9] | 2.16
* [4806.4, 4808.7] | 2.21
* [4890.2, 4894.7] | 2.44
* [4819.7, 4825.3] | 2.25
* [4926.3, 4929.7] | 2.44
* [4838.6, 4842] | 2.37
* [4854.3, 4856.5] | 2.1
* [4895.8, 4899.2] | 2.33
